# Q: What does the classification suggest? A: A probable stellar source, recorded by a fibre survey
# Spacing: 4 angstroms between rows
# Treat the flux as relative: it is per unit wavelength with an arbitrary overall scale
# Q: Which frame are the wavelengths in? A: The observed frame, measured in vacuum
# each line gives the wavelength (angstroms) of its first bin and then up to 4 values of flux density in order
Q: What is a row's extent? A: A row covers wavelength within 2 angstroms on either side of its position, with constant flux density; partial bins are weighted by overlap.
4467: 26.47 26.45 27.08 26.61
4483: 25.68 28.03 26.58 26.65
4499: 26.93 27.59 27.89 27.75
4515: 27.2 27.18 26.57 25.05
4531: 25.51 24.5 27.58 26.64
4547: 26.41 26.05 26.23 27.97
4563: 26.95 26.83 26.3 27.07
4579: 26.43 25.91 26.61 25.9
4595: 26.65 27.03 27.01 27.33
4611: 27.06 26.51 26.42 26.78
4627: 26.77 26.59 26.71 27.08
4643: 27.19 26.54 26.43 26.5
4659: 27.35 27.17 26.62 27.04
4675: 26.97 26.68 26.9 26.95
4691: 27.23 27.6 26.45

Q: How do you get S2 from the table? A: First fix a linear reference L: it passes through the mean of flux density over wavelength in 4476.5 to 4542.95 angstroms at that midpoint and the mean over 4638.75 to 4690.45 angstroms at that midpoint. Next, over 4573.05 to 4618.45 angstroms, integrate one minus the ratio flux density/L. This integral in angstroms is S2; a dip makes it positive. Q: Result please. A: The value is 0.2 angstroms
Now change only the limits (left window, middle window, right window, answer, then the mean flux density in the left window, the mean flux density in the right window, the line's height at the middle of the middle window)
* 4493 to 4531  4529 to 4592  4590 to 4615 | 1.01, 26.9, 26.8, 26.9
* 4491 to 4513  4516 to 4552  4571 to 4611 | 1.15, 27.3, 26.7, 27.1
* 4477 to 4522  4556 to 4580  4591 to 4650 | 0.00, 27.1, 26.8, 26.9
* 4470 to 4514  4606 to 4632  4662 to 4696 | 0.23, 27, 27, 27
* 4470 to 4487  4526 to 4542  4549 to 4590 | 0.52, 26.6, 26.6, 26.6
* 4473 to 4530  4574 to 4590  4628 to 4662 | 0.25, 26.9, 26.8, 26.8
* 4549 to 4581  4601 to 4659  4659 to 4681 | 0.13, 26.7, 26.9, 26.9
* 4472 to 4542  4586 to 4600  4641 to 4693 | 0.16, 26.7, 26.9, 26.8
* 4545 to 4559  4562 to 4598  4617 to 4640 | 0.06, 26.5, 26.7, 26.6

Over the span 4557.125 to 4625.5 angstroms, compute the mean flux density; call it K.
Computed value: 26.7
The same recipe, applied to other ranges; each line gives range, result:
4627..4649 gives 26.8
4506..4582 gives 26.6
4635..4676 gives 26.9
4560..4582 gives 26.7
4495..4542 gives 26.7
